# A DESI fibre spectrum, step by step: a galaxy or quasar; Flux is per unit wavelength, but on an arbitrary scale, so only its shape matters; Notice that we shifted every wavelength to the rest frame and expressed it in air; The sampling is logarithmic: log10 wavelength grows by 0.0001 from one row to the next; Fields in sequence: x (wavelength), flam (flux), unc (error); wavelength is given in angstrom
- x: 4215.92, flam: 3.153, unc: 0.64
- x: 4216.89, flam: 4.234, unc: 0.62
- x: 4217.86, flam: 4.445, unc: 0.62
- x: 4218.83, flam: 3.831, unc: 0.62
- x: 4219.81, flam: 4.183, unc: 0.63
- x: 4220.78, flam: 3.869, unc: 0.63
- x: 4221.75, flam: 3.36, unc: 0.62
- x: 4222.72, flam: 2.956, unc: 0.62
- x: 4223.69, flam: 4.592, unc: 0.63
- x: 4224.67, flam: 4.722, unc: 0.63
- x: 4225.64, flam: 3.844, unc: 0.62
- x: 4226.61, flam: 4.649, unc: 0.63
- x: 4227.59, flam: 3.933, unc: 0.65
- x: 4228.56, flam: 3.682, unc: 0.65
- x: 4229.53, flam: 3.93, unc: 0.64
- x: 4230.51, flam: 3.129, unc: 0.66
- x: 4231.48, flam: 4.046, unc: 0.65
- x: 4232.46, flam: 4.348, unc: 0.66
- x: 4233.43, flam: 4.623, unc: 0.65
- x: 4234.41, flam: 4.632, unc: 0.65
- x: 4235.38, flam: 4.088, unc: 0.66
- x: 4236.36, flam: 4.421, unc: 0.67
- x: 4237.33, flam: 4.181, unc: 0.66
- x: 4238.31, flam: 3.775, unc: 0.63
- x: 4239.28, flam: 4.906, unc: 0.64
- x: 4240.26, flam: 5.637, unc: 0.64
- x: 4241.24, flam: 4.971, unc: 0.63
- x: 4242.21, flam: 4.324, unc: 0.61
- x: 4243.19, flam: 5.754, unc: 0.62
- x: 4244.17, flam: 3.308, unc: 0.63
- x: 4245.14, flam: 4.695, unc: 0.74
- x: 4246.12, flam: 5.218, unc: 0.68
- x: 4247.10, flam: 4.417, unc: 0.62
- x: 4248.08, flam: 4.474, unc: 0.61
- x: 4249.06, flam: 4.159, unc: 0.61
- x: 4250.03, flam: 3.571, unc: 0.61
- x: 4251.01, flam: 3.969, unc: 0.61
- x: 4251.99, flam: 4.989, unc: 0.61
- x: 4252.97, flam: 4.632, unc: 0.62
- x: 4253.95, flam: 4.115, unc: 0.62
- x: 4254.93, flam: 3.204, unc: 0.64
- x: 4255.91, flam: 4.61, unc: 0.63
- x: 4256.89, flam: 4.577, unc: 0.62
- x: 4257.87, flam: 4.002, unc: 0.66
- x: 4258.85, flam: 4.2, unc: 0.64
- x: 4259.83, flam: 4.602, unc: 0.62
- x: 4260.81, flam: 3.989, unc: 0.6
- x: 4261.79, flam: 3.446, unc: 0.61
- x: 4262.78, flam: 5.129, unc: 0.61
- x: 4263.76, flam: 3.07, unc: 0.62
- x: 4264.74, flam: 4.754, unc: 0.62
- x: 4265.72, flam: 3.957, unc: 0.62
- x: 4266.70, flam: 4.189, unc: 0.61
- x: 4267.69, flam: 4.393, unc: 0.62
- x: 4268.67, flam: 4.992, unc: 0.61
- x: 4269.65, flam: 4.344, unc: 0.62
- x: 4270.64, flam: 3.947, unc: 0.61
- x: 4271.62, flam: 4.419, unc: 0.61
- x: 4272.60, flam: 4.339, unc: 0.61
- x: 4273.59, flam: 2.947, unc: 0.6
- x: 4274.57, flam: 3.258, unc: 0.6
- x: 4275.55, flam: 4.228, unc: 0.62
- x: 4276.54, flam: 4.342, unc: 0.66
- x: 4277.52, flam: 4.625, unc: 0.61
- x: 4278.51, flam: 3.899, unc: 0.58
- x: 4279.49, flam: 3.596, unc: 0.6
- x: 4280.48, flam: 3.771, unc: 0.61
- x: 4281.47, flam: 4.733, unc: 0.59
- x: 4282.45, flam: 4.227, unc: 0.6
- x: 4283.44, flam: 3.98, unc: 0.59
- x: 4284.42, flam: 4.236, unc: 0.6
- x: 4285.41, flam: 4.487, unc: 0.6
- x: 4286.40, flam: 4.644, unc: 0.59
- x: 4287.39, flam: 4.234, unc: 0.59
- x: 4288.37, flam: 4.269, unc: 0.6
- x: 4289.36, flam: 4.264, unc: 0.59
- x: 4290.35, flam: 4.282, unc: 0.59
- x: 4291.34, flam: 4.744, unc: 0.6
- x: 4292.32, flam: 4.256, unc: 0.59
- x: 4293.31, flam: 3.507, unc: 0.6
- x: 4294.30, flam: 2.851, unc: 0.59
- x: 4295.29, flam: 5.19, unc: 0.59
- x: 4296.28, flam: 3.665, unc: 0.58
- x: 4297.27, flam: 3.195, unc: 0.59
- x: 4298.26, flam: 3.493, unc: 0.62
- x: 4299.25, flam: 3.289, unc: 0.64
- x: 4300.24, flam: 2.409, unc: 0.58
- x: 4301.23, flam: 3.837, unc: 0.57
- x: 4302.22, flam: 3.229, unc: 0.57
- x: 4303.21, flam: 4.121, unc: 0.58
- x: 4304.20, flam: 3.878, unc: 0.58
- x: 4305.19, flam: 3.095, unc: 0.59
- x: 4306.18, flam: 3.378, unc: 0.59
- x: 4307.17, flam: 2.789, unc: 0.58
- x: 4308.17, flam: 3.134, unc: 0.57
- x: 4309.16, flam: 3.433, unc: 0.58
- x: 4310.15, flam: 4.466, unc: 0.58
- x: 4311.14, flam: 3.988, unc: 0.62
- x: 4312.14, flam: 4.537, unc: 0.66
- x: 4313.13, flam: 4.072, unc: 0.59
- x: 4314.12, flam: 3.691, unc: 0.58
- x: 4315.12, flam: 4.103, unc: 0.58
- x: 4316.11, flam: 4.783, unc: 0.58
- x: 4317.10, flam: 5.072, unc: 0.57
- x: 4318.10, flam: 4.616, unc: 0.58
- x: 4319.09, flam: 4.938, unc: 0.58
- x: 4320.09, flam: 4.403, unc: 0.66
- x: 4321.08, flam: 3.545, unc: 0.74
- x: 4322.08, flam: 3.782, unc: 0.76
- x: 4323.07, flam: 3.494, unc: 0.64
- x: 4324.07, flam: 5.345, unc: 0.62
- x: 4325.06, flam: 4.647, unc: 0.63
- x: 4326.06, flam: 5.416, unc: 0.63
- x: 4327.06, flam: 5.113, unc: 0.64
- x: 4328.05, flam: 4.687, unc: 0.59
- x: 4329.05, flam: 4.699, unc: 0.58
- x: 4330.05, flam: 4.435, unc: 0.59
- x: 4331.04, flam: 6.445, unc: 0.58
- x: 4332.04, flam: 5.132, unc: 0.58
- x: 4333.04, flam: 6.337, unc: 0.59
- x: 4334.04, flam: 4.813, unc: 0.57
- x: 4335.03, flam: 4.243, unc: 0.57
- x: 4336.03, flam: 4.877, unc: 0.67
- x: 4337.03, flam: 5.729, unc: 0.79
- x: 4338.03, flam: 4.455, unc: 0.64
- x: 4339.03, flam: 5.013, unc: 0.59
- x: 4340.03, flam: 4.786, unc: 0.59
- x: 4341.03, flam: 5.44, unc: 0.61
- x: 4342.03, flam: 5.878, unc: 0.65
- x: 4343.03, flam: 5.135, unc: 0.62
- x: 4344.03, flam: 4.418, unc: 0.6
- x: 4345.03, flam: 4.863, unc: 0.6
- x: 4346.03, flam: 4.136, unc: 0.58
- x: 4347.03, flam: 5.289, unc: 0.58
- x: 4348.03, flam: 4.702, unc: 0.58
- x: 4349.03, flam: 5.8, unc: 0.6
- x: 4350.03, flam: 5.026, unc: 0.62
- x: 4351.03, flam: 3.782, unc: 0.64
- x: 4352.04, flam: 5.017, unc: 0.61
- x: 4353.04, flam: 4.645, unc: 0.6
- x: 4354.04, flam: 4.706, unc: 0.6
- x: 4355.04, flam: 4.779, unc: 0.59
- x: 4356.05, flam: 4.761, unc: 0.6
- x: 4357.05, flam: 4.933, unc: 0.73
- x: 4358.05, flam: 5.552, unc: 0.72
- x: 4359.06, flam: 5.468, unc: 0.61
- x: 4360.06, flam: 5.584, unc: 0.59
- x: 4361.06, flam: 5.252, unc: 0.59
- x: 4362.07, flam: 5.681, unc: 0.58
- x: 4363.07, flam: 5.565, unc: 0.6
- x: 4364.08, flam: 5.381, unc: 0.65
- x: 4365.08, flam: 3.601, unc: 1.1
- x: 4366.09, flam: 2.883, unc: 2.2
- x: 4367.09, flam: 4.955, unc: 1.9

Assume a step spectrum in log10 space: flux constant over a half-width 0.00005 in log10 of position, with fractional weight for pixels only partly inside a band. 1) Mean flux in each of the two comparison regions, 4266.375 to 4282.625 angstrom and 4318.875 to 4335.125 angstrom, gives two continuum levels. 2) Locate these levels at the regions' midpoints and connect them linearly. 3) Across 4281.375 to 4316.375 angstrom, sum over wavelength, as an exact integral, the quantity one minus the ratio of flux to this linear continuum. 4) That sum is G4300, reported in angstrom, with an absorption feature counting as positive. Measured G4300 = 4.3 angstrom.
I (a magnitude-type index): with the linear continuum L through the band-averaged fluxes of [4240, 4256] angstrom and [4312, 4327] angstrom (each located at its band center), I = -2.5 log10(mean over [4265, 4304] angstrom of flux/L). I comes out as 0.11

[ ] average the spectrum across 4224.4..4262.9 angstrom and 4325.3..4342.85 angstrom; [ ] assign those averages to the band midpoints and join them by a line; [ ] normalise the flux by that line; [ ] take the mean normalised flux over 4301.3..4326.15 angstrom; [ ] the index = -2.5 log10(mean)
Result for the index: 0.22 mag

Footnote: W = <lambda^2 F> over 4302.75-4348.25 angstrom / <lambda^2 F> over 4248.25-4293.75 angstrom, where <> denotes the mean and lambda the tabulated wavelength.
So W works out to 1.1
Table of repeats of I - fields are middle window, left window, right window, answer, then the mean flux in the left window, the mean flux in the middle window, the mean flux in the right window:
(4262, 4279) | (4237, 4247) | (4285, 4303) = 0.02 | 4.67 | 4.15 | 3.88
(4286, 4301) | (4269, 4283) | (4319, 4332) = 0.11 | 4.06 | 3.88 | 4.7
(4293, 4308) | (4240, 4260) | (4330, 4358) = 0.34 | 4.43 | 3.45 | 5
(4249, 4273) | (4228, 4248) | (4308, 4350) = 0.07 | 4.4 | 4.23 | 4.73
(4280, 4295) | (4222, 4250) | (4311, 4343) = 0.10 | 4.32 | 4.18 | 4.78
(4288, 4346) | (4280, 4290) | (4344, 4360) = 0.06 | 4.28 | 4.34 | 4.9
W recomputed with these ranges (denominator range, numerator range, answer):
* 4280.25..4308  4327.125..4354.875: 1.32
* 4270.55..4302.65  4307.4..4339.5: 1.18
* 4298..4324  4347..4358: 1.29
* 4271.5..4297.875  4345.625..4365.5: 1.27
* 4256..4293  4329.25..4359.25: 1.23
